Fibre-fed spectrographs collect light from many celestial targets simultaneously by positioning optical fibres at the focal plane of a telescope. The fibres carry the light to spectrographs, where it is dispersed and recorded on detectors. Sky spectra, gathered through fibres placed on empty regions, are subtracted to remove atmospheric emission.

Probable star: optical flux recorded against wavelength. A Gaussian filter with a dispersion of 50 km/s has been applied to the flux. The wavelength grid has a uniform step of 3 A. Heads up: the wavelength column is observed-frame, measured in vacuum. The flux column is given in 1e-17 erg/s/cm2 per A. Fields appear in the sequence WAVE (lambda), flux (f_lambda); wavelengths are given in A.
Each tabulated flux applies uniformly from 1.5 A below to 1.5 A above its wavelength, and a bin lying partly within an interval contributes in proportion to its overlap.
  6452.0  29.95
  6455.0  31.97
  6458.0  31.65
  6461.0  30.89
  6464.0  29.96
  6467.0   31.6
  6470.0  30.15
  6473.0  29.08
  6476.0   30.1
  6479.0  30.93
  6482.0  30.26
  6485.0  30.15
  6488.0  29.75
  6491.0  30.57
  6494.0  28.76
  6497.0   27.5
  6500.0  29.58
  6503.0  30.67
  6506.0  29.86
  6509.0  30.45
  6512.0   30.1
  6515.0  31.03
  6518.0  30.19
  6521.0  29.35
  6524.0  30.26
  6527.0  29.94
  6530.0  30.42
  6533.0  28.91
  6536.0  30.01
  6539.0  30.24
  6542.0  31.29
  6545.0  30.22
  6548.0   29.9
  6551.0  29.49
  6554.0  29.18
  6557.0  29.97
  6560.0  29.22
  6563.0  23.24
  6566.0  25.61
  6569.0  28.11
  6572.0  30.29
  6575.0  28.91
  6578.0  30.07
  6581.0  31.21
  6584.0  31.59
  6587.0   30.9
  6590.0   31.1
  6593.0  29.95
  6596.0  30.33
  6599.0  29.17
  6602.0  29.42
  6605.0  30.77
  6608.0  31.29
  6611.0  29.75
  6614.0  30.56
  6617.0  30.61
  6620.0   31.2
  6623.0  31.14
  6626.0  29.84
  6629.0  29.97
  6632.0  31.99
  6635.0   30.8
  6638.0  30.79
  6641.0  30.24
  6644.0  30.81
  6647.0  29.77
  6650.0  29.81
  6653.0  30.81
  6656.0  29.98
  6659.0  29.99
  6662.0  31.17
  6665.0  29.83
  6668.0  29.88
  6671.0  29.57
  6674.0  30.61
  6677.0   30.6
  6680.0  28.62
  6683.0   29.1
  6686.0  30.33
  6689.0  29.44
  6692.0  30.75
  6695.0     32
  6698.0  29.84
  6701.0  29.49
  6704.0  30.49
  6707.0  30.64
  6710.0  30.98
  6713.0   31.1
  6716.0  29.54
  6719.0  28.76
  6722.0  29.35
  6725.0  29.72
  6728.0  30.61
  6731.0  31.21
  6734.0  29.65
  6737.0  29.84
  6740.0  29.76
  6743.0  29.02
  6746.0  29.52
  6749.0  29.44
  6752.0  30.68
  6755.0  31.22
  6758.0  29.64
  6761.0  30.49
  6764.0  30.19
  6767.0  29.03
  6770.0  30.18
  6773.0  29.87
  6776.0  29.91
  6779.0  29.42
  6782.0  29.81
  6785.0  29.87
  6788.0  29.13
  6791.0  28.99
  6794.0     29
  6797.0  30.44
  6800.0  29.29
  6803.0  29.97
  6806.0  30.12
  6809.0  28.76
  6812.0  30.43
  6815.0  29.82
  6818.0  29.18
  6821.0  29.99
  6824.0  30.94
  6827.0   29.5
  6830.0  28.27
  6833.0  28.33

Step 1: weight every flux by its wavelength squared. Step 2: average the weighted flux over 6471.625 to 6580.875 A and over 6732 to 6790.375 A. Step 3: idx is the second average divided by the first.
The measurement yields 1.1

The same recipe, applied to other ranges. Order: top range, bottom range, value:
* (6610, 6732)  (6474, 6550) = 1.06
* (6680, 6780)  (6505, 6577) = 1.08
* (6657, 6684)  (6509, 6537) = 1.04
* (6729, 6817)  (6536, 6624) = 1.06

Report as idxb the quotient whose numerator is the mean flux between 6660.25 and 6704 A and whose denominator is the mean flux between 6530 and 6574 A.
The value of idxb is 1.0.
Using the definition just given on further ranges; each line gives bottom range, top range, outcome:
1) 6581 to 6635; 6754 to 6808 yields 0.97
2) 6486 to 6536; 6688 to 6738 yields 1.01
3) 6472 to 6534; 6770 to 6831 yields 0.99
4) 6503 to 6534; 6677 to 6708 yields 1.00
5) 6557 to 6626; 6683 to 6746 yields 1.01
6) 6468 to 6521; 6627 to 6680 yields 1.01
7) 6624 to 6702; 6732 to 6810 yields 0.98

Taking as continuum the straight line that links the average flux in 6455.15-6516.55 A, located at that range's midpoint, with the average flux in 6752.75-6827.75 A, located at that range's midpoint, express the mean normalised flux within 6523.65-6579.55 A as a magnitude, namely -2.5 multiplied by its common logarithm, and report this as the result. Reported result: 0.03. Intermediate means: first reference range 30.2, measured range 29.2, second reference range 29.8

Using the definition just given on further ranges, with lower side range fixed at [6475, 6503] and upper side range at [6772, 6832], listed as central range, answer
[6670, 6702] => -0.01 mag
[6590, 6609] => -0.02 mag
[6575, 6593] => -0.04 mag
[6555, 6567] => 0.10 mag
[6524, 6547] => -0.01 mag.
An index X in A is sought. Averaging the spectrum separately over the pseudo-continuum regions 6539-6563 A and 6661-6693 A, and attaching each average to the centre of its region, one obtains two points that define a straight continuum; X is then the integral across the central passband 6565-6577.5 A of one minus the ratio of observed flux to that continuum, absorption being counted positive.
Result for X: 0.5 A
